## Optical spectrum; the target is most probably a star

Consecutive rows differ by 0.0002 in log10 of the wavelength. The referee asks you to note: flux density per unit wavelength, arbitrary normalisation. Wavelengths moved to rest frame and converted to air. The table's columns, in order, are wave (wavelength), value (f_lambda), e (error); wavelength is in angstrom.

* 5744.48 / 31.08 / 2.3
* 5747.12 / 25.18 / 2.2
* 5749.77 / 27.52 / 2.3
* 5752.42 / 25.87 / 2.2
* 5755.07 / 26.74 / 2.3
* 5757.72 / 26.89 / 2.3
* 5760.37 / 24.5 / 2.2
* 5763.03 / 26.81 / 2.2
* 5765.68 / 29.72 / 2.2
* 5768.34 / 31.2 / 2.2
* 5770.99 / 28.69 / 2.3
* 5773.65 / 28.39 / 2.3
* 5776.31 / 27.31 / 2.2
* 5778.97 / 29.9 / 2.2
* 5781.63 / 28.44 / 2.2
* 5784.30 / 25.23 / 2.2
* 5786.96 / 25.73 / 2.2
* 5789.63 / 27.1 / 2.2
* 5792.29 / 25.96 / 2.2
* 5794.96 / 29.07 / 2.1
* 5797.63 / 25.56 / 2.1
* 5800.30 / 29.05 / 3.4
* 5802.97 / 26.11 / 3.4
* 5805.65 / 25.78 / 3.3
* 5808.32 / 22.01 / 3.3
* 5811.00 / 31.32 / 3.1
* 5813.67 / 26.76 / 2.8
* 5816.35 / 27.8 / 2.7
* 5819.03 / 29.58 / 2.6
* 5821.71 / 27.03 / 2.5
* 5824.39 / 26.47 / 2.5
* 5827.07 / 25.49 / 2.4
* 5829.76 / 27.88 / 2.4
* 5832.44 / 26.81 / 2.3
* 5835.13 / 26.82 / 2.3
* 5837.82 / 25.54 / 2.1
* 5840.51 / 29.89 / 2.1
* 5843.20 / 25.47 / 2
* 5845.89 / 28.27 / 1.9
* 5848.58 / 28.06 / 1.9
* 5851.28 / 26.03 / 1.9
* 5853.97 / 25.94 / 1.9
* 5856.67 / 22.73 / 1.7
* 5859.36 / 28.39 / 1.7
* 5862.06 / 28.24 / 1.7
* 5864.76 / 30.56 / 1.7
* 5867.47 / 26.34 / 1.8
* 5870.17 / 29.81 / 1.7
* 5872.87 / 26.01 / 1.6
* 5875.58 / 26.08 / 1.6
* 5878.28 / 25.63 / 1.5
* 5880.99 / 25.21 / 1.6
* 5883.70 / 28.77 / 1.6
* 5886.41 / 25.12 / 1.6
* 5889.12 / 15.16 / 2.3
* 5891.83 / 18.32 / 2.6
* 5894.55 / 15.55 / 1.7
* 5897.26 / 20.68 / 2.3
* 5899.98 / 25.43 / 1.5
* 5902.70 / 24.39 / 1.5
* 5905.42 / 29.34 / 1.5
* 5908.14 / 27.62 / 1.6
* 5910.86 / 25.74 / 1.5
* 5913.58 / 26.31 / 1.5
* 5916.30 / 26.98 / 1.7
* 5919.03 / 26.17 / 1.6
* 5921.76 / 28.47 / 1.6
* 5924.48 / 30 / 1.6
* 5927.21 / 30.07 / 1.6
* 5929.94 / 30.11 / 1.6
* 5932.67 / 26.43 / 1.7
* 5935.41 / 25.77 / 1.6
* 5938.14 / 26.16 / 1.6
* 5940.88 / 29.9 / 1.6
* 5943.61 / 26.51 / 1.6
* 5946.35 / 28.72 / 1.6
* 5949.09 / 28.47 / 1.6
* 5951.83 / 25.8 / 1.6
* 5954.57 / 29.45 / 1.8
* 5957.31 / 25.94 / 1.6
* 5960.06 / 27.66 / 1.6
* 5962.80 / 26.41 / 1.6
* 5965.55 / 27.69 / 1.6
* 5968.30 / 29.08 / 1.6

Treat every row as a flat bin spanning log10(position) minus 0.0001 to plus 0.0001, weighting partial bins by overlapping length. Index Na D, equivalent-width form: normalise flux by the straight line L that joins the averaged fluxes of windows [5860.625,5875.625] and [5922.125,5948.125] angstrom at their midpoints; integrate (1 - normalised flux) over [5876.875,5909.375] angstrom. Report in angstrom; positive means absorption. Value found 5.37 angstrom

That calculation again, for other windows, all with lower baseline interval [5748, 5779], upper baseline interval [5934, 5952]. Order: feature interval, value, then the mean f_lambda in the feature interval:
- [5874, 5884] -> 0.49 angstrom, 26.2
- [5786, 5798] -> 0.36 angstrom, 26.8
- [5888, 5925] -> 4.36 angstrom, 24.2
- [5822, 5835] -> 0.41 angstrom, 26.7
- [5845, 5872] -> 0.14 angstrom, 27.4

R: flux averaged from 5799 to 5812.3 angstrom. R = 26.8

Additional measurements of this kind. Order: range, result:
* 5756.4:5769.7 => 27.8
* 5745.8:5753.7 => 26.2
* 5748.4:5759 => 26.7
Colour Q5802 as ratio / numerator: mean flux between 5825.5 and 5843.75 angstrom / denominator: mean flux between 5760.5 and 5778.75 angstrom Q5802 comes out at 0.9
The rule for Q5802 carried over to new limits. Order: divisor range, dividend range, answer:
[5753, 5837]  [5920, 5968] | 1.02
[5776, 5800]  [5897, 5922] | 0.96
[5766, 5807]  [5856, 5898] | 0.89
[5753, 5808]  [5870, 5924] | 0.91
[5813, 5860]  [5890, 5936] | 0.95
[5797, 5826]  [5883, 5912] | 0.85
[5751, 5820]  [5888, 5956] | 0.95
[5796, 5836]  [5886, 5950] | 0.95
